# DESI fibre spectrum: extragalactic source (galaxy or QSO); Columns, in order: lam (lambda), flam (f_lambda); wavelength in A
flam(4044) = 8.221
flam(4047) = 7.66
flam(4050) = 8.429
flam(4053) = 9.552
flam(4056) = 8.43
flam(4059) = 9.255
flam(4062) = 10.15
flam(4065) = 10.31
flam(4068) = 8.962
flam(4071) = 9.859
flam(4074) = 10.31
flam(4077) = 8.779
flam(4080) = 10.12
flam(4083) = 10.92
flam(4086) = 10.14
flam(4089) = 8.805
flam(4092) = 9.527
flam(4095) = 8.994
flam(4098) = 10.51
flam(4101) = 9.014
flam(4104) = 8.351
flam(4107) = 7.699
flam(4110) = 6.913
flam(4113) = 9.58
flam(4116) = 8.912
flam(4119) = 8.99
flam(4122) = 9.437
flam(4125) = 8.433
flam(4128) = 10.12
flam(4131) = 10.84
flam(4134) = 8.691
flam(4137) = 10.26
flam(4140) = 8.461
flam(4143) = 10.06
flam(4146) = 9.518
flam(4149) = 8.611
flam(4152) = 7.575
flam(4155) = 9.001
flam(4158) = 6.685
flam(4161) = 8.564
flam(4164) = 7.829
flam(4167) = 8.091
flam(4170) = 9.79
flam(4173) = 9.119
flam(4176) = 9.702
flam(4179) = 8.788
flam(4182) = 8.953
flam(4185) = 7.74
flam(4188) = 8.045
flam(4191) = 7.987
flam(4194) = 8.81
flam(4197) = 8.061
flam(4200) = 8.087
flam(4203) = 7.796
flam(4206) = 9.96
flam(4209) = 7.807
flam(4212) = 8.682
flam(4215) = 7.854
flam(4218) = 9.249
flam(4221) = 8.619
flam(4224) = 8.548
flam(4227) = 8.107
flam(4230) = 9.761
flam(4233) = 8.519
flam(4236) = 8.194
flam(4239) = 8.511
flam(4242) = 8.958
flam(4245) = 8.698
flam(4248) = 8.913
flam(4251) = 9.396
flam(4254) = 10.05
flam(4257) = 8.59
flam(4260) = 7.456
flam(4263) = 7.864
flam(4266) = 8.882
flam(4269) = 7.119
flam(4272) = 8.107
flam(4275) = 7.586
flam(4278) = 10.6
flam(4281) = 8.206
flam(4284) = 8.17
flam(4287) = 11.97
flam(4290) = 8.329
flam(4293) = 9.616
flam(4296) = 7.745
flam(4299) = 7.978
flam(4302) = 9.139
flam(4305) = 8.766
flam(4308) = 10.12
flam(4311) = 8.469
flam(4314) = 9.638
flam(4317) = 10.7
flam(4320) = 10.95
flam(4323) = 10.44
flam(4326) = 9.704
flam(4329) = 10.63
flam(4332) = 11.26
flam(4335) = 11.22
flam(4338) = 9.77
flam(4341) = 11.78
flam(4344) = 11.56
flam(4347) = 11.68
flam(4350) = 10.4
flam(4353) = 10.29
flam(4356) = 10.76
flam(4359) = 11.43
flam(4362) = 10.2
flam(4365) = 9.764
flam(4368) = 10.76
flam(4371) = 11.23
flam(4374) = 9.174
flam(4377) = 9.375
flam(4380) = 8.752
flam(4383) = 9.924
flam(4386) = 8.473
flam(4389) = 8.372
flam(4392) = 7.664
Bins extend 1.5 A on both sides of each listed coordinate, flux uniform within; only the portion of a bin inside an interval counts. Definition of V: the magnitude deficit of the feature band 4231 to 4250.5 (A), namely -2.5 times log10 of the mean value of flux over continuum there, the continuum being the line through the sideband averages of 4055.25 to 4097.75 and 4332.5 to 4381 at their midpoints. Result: 0.17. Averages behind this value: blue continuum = 9.66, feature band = 8.7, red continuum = 10.5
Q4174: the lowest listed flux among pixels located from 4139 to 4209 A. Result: 6.685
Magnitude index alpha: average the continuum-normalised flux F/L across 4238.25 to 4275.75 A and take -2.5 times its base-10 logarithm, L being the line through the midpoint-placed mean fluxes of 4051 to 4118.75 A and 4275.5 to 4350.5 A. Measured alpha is 0.15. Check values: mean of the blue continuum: 9.31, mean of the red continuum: 9.92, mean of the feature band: 8.49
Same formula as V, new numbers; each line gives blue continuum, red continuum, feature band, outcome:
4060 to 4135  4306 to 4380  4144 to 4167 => 0.16 mag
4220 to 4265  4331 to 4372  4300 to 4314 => 0.09 mag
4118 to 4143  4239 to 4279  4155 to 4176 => 0.09 mag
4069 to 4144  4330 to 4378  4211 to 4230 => 0.16 mag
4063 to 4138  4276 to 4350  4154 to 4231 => 0.13 mag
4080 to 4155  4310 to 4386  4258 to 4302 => 0.17 mag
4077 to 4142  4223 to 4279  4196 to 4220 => 0.05 mag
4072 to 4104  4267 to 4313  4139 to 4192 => 0.09 mag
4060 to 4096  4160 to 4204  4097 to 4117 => 0.09 mag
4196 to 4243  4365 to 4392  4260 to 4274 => 0.12 mag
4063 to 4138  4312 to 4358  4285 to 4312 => 0.15 mag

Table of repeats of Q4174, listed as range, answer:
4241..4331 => 7.119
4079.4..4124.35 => 6.913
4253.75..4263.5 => 7.456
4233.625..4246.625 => 8.194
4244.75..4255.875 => 8.698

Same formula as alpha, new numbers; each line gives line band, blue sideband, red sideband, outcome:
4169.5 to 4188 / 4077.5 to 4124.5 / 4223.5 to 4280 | 0.00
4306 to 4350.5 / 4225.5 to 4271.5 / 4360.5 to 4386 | -0.13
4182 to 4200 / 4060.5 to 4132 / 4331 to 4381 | 0.20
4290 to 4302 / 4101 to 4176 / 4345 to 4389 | 0.14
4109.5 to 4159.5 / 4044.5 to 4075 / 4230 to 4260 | 0.01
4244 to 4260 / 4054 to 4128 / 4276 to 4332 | 0.06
